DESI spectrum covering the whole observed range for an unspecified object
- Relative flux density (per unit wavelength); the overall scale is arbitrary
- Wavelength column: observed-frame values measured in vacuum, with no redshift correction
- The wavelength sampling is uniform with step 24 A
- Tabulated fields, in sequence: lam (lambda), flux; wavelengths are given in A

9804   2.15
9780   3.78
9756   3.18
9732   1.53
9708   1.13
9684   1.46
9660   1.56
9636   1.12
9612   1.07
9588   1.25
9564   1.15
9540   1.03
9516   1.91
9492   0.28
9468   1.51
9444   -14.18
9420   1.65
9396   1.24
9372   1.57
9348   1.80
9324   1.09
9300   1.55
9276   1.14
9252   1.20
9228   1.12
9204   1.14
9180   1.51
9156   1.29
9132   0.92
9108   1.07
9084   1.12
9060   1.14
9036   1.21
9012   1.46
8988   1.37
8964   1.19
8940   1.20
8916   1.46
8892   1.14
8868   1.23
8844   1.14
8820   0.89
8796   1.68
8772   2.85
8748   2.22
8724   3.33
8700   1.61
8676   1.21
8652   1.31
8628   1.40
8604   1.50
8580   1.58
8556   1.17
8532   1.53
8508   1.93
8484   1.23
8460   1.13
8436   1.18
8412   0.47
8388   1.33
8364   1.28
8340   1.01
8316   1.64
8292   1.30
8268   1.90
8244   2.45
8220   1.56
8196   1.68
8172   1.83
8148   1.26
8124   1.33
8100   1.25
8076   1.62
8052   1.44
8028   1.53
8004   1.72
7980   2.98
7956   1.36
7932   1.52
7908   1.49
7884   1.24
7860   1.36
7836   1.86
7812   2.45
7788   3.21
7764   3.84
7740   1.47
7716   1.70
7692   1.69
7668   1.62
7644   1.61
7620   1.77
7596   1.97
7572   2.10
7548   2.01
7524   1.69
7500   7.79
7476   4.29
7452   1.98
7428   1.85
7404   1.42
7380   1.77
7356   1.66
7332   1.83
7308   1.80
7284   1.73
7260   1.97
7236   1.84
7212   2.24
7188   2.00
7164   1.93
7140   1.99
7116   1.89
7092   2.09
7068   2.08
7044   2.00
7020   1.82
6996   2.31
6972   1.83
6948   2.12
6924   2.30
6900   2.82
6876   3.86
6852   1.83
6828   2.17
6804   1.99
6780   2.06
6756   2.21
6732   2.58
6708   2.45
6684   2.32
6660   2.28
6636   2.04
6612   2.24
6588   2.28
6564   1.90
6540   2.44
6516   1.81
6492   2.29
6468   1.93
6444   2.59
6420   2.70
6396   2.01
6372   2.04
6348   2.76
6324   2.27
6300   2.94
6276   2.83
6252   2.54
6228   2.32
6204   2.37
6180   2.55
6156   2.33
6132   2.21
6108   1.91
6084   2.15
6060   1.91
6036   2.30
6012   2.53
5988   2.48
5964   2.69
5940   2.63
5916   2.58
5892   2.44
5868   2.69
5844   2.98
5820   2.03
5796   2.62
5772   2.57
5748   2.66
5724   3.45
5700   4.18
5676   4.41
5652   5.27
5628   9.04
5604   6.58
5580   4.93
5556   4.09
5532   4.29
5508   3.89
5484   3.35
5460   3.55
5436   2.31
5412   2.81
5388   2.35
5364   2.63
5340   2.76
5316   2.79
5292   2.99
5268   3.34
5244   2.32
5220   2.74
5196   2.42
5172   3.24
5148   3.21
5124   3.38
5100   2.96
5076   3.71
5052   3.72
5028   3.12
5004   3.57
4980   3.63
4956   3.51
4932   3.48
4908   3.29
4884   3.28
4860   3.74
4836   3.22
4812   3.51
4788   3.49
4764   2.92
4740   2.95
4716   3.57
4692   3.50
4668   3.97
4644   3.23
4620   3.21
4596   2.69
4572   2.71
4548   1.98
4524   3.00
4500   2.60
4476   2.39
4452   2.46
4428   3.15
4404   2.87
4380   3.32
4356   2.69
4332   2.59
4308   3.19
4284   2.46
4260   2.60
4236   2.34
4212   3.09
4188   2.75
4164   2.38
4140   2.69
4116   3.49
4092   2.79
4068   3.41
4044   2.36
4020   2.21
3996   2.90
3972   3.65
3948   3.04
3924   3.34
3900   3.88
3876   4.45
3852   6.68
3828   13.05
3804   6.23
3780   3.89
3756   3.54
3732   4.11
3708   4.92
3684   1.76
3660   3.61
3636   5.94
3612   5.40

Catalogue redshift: 1.009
